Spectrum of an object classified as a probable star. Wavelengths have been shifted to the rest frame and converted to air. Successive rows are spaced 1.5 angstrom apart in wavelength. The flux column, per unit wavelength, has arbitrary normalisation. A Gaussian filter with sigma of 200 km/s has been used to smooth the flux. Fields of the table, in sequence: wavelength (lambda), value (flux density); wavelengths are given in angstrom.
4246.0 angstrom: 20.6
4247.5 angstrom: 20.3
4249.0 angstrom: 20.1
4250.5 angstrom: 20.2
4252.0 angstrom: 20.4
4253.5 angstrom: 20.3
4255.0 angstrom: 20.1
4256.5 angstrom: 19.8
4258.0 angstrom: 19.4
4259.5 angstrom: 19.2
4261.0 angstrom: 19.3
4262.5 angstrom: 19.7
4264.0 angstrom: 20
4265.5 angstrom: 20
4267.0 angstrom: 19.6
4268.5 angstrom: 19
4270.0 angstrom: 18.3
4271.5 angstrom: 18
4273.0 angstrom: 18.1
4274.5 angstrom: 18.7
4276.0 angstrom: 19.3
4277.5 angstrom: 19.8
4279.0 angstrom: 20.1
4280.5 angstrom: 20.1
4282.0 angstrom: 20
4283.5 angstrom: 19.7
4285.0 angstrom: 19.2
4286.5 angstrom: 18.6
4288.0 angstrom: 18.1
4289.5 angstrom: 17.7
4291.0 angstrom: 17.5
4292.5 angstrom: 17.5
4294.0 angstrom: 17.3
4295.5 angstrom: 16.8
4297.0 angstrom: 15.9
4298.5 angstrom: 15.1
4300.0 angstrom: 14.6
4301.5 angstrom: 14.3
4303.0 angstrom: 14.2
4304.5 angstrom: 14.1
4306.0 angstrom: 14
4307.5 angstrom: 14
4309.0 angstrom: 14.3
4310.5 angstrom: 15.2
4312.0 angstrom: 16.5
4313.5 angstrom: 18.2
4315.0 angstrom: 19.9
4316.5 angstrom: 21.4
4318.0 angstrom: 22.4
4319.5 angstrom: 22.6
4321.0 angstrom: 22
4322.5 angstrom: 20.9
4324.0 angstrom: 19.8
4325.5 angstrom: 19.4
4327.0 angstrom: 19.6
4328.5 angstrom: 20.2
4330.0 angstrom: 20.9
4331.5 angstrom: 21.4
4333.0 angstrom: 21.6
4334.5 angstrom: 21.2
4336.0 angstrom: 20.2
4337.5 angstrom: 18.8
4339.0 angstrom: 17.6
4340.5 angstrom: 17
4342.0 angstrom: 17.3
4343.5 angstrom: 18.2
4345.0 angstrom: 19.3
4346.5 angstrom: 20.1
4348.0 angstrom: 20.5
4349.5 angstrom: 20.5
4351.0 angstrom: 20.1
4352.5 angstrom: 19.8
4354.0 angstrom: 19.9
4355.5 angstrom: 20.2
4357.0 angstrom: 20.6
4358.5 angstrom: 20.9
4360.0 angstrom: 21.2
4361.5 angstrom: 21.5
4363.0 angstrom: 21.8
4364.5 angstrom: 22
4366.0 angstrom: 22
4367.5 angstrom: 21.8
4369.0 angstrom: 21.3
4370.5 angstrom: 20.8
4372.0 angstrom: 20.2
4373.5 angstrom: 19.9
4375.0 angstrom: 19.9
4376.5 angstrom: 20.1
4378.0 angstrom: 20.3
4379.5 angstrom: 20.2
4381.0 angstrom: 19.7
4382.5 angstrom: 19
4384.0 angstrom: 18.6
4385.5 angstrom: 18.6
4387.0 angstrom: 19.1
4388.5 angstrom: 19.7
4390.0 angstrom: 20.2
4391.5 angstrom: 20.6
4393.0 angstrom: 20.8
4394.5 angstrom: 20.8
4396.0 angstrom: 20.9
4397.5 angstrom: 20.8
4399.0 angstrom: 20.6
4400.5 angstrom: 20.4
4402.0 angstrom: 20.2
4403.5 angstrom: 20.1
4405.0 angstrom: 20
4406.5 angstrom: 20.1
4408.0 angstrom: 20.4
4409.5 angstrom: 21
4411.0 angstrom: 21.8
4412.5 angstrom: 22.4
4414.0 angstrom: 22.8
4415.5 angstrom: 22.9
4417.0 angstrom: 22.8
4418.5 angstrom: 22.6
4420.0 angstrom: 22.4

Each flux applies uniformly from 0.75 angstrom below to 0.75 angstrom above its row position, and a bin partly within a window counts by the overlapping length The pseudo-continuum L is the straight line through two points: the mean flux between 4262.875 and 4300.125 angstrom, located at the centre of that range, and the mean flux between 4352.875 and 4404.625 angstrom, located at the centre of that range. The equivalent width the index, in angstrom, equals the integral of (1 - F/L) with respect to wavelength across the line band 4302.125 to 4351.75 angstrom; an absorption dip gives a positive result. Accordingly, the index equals 1.28 angstrom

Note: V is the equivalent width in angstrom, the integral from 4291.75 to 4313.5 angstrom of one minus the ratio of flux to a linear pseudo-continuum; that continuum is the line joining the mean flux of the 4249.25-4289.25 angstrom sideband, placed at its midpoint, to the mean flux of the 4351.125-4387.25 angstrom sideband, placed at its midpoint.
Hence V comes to 4.8 angstrom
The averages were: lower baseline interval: 19.4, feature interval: 15.4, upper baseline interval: 20.4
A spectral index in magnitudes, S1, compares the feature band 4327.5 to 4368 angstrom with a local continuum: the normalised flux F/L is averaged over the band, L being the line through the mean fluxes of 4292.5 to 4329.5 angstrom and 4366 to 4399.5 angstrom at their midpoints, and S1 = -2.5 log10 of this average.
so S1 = -0.07 mag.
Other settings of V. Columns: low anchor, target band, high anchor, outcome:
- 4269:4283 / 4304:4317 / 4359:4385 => 2.2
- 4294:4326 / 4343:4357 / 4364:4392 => -0.6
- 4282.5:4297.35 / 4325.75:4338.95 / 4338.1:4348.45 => -1.4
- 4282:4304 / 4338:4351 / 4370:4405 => -0.2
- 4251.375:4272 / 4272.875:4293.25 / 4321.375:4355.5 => 0.7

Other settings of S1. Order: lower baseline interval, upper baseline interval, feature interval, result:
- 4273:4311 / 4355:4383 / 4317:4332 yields -0.13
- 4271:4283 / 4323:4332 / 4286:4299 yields 0.14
